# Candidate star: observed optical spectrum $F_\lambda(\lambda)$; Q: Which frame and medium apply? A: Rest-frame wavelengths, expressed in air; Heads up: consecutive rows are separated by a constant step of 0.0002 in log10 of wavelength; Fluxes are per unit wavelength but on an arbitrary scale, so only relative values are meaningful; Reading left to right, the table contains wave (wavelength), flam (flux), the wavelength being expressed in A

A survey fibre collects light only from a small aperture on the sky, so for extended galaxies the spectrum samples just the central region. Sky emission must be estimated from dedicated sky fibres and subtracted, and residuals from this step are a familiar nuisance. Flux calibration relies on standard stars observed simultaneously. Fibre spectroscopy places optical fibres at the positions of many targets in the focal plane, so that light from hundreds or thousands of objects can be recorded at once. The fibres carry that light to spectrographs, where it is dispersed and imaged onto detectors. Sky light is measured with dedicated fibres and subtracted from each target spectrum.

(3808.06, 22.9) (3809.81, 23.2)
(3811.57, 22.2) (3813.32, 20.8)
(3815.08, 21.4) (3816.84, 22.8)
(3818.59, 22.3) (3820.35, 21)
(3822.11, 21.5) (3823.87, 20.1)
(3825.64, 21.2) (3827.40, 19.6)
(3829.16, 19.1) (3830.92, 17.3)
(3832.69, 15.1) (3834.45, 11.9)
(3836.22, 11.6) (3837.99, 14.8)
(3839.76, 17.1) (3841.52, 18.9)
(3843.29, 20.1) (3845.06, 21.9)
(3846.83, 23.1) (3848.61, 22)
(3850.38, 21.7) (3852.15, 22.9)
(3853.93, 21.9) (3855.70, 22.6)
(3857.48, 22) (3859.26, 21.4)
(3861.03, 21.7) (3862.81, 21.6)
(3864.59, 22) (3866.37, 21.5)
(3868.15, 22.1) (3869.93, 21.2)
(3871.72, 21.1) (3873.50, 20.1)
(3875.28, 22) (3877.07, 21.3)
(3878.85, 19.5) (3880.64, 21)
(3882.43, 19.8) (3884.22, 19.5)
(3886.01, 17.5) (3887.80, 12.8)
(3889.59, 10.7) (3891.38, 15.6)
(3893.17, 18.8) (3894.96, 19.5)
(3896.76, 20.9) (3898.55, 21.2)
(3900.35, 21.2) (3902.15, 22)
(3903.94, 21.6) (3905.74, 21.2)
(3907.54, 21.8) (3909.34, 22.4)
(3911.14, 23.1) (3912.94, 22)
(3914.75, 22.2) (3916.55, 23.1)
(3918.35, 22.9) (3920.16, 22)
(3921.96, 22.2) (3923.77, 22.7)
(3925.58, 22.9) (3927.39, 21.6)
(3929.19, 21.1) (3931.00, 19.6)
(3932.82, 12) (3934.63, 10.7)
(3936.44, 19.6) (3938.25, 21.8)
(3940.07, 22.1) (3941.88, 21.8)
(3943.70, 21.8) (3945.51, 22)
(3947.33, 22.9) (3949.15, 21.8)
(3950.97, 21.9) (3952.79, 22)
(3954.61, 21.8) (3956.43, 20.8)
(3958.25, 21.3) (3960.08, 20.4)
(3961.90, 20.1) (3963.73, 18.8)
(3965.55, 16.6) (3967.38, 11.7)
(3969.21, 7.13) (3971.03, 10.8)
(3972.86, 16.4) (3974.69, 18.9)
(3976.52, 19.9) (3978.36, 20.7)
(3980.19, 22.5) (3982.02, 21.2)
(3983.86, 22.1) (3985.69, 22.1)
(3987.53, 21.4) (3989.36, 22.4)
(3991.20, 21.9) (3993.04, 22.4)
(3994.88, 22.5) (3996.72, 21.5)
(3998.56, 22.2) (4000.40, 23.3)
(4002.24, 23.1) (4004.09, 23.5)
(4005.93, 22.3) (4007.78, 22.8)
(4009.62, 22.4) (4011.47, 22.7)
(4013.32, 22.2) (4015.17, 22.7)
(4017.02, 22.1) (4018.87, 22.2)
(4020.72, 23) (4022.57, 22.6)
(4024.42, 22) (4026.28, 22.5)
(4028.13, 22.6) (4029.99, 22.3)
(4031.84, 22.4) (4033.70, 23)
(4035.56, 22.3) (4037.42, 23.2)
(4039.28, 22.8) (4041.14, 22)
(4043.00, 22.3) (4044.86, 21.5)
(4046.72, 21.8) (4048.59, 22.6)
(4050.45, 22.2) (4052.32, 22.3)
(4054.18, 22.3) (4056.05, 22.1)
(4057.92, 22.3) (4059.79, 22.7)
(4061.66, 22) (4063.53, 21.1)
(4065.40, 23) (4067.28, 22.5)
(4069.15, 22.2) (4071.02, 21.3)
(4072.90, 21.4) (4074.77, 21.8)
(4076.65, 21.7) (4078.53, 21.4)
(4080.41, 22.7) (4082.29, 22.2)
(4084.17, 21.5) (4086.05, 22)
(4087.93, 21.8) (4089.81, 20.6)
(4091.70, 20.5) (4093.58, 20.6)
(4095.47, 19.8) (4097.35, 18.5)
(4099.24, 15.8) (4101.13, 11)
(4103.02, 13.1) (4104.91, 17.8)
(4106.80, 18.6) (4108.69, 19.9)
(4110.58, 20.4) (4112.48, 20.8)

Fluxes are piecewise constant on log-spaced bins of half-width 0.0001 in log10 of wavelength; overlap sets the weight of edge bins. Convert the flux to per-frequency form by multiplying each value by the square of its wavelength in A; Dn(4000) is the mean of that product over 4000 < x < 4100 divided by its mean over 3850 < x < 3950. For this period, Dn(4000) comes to 1.15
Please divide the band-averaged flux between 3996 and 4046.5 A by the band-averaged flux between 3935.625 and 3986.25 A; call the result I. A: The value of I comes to 1.14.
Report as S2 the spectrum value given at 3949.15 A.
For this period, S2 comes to 21.8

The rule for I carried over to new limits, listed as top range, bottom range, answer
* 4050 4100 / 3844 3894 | 1.05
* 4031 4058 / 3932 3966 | 1.11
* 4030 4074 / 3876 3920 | 1.11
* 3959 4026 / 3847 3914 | 1.00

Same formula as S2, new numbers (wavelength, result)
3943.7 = 21.8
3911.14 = 23.1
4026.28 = 22.5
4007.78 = 22.8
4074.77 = 21.8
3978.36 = 20.7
